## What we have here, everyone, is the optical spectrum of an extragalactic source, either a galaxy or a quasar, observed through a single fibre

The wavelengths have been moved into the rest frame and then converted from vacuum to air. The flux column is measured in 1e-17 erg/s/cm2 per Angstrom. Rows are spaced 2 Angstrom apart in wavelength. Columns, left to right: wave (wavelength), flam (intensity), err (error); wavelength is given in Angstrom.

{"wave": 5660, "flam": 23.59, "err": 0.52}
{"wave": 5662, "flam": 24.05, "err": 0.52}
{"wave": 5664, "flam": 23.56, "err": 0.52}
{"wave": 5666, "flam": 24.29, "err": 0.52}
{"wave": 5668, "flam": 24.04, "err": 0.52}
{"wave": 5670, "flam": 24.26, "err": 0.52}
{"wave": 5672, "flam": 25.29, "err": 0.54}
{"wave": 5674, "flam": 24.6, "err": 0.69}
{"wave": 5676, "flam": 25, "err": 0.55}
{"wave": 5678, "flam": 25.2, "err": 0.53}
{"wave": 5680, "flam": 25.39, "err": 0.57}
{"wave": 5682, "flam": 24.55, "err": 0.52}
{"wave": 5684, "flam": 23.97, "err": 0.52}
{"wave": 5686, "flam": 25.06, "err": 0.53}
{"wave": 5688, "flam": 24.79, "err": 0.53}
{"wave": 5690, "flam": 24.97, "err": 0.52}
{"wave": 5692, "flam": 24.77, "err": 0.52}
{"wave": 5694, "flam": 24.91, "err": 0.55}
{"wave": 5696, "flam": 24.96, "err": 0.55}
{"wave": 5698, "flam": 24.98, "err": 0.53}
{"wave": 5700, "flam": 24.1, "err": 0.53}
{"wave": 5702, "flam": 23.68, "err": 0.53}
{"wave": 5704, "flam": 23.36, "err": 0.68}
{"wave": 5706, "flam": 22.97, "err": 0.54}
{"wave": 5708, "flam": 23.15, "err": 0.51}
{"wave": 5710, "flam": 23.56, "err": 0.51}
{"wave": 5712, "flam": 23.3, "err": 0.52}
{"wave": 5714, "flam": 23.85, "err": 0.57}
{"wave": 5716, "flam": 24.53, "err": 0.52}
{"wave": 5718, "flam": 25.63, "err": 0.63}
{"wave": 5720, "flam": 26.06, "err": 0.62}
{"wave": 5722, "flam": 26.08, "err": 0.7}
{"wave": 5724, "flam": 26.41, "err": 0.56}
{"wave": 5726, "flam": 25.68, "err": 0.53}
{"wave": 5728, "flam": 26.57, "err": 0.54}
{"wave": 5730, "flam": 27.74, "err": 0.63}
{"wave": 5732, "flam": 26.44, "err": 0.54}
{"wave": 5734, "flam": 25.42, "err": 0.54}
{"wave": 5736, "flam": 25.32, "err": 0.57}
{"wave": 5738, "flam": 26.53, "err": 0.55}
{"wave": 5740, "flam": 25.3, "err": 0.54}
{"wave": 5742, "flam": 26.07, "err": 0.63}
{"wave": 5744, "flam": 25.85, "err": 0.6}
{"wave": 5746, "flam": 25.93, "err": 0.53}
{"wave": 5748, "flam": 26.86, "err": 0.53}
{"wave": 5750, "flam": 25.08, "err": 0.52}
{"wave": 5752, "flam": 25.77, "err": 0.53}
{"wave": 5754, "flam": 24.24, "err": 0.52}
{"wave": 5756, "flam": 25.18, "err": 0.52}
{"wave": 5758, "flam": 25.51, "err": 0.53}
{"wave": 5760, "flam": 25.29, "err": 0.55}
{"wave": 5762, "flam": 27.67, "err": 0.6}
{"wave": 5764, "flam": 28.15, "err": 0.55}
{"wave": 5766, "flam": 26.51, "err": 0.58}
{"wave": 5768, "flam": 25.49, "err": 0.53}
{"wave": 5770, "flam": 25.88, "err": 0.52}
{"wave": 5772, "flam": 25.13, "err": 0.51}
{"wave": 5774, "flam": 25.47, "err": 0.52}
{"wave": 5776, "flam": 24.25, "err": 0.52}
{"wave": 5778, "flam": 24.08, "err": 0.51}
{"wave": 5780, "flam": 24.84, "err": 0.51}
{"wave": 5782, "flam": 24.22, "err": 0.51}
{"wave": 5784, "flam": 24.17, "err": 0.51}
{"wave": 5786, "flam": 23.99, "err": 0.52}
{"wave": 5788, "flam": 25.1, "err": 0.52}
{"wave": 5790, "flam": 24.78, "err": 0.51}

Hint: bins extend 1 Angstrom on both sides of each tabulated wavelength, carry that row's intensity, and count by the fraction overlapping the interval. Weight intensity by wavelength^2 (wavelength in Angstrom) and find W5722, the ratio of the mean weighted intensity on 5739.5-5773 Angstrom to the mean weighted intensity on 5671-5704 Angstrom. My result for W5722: 1.1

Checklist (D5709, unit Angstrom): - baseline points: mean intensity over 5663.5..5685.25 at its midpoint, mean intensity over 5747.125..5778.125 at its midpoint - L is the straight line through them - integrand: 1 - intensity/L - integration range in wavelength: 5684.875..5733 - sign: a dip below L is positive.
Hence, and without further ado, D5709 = 0.3 Angstrom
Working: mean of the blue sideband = 24.6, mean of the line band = 24.9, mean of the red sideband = 25.7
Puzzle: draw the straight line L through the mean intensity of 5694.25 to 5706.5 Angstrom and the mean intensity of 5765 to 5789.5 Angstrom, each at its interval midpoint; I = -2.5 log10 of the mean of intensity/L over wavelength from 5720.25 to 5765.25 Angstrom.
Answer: -0.06 mag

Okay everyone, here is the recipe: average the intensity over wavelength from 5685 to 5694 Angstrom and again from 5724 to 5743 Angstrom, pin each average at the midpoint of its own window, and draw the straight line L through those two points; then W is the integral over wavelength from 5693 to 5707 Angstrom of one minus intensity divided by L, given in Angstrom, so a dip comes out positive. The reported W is 0.6 Angstrom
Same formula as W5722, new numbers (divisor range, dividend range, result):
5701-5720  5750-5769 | 1.10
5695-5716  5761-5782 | 1.10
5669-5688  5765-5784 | 1.04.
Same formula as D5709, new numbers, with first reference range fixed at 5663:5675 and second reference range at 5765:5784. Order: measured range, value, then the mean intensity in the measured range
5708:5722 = 0.1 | 24.5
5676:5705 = -0.2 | 24.6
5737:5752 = -0.7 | 25.9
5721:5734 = -0.9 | 26.4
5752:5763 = -0.3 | 25.6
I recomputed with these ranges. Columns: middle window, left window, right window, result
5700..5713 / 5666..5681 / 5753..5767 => 0.084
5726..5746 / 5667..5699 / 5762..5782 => -0.036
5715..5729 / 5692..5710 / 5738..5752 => -0.040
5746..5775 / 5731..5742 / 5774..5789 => -0.033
